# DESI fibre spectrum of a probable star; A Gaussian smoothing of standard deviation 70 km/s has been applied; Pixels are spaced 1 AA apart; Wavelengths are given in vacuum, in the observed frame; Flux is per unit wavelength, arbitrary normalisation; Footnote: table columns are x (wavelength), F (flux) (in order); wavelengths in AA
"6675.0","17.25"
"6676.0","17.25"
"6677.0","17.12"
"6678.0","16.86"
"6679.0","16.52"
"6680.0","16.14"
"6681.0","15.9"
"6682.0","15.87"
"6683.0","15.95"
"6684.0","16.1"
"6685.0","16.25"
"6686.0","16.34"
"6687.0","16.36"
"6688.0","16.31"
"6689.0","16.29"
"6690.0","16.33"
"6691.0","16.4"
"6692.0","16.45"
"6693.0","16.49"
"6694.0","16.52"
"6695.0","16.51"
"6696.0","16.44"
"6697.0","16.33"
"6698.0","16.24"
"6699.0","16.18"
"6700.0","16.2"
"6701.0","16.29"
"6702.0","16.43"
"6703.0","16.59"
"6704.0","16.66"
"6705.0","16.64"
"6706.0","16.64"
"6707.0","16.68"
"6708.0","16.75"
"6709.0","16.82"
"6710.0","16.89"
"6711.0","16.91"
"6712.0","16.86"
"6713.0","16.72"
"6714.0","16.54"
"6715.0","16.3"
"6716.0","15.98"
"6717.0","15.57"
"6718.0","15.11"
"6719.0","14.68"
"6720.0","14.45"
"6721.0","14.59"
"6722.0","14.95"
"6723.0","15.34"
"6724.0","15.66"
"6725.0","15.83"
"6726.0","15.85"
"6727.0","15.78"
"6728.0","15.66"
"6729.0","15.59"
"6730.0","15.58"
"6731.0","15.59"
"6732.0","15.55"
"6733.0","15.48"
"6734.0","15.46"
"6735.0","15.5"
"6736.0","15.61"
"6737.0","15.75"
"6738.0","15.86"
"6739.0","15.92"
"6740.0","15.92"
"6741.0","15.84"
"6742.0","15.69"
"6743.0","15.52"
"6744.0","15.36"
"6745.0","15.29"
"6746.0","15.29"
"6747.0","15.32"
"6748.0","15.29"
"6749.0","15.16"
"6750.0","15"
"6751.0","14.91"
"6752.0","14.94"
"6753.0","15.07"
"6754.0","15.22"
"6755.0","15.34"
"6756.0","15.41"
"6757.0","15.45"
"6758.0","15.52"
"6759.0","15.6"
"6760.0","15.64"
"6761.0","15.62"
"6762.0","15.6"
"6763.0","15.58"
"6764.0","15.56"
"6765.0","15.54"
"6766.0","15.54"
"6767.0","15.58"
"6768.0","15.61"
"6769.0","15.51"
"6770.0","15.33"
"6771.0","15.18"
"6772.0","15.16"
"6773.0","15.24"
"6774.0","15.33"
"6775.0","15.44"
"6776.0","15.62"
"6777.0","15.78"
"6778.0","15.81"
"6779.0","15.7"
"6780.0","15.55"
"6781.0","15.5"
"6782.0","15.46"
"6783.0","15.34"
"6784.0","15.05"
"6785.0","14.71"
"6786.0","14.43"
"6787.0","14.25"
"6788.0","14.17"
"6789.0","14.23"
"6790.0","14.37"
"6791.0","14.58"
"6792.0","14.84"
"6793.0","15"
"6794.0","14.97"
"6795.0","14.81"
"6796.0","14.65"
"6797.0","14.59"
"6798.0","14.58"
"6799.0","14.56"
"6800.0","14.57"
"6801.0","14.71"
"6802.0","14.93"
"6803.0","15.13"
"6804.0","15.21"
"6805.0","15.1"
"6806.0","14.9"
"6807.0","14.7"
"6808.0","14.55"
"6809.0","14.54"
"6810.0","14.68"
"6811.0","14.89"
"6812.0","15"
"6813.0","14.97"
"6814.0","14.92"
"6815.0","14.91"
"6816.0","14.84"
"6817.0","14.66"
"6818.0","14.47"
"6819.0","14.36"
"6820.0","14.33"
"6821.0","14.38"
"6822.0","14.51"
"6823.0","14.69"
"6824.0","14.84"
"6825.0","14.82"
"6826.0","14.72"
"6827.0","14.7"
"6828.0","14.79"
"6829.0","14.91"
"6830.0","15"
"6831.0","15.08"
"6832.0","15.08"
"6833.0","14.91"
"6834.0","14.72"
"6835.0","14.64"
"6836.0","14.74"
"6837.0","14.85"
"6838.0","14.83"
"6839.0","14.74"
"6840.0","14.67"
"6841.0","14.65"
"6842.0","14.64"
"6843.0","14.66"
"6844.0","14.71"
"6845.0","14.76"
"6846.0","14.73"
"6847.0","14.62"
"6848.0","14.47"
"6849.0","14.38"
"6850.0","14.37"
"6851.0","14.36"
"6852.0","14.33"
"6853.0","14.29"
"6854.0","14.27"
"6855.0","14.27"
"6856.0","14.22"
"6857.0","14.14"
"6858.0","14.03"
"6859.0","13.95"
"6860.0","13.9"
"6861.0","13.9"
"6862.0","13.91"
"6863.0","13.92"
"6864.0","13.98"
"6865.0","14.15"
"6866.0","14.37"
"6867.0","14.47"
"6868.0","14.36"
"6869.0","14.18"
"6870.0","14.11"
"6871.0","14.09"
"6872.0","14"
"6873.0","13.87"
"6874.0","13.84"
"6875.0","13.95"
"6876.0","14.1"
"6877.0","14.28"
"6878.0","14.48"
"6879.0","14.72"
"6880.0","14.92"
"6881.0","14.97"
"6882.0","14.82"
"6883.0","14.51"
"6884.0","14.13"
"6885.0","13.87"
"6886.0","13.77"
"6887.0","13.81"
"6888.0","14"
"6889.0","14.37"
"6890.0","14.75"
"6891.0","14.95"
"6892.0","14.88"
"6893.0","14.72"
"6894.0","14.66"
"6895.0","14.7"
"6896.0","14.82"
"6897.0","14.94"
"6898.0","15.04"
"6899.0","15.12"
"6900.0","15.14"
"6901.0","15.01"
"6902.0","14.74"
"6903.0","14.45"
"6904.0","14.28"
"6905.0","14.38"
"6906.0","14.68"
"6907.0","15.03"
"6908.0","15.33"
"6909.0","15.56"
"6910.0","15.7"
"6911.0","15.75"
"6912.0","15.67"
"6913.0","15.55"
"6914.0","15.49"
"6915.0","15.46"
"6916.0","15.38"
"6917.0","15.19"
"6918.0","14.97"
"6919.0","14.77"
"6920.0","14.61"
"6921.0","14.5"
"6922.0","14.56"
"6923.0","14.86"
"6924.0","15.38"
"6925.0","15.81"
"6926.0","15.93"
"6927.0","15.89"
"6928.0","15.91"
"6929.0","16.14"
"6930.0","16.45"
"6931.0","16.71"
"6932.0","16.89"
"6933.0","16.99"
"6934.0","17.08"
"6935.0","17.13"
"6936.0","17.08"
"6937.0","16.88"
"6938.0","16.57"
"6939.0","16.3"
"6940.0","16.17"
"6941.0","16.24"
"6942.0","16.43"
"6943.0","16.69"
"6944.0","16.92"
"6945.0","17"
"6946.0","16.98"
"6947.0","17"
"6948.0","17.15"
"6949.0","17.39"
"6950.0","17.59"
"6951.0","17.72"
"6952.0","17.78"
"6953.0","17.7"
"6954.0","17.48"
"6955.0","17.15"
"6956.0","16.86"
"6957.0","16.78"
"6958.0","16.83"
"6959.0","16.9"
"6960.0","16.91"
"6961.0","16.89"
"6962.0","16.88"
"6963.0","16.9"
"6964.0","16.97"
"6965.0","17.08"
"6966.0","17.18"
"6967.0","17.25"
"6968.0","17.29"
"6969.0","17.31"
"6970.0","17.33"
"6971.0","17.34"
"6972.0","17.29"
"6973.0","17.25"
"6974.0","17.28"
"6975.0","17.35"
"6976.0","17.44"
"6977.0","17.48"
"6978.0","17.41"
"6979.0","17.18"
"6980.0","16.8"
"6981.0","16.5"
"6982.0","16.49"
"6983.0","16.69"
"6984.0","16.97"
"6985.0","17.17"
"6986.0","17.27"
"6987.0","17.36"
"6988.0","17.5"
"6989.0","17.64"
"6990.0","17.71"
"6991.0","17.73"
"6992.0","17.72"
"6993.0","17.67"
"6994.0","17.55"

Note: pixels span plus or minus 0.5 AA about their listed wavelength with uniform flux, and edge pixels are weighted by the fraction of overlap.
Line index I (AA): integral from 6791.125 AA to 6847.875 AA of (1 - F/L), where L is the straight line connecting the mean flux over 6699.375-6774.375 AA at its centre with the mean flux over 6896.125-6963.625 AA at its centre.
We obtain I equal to 3.9 AA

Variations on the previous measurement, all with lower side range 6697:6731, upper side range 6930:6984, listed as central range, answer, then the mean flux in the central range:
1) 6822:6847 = 2.6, 14.8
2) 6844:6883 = 5.5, 14.3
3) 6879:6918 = 4.5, 14.9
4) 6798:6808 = 0.9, 14.8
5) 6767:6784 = 0.9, 15.5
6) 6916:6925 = 1.0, 14.9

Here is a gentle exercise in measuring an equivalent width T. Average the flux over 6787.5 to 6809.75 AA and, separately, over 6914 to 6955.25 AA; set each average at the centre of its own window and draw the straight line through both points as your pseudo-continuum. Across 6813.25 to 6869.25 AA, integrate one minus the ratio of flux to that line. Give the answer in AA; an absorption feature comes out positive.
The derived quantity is 2.6 AA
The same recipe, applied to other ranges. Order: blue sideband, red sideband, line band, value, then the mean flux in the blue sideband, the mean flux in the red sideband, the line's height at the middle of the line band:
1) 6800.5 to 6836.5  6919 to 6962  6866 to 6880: 1.2 AA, 14.8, 16.6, 15.6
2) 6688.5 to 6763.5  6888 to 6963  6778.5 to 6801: 1.5 AA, 15.8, 15.9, 15.9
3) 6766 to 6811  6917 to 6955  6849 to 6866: 1.7 AA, 15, 16.4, 15.7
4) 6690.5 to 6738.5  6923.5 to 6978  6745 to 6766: 1.1 AA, 16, 16.9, 16.2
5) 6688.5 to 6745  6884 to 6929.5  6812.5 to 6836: 1.0 AA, 16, 15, 15.4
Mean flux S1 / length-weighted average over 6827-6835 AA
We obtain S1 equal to 14.9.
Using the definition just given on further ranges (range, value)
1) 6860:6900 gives 14.4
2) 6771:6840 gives 14.9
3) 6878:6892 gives 14.4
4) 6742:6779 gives 15.4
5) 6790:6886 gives 14.5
